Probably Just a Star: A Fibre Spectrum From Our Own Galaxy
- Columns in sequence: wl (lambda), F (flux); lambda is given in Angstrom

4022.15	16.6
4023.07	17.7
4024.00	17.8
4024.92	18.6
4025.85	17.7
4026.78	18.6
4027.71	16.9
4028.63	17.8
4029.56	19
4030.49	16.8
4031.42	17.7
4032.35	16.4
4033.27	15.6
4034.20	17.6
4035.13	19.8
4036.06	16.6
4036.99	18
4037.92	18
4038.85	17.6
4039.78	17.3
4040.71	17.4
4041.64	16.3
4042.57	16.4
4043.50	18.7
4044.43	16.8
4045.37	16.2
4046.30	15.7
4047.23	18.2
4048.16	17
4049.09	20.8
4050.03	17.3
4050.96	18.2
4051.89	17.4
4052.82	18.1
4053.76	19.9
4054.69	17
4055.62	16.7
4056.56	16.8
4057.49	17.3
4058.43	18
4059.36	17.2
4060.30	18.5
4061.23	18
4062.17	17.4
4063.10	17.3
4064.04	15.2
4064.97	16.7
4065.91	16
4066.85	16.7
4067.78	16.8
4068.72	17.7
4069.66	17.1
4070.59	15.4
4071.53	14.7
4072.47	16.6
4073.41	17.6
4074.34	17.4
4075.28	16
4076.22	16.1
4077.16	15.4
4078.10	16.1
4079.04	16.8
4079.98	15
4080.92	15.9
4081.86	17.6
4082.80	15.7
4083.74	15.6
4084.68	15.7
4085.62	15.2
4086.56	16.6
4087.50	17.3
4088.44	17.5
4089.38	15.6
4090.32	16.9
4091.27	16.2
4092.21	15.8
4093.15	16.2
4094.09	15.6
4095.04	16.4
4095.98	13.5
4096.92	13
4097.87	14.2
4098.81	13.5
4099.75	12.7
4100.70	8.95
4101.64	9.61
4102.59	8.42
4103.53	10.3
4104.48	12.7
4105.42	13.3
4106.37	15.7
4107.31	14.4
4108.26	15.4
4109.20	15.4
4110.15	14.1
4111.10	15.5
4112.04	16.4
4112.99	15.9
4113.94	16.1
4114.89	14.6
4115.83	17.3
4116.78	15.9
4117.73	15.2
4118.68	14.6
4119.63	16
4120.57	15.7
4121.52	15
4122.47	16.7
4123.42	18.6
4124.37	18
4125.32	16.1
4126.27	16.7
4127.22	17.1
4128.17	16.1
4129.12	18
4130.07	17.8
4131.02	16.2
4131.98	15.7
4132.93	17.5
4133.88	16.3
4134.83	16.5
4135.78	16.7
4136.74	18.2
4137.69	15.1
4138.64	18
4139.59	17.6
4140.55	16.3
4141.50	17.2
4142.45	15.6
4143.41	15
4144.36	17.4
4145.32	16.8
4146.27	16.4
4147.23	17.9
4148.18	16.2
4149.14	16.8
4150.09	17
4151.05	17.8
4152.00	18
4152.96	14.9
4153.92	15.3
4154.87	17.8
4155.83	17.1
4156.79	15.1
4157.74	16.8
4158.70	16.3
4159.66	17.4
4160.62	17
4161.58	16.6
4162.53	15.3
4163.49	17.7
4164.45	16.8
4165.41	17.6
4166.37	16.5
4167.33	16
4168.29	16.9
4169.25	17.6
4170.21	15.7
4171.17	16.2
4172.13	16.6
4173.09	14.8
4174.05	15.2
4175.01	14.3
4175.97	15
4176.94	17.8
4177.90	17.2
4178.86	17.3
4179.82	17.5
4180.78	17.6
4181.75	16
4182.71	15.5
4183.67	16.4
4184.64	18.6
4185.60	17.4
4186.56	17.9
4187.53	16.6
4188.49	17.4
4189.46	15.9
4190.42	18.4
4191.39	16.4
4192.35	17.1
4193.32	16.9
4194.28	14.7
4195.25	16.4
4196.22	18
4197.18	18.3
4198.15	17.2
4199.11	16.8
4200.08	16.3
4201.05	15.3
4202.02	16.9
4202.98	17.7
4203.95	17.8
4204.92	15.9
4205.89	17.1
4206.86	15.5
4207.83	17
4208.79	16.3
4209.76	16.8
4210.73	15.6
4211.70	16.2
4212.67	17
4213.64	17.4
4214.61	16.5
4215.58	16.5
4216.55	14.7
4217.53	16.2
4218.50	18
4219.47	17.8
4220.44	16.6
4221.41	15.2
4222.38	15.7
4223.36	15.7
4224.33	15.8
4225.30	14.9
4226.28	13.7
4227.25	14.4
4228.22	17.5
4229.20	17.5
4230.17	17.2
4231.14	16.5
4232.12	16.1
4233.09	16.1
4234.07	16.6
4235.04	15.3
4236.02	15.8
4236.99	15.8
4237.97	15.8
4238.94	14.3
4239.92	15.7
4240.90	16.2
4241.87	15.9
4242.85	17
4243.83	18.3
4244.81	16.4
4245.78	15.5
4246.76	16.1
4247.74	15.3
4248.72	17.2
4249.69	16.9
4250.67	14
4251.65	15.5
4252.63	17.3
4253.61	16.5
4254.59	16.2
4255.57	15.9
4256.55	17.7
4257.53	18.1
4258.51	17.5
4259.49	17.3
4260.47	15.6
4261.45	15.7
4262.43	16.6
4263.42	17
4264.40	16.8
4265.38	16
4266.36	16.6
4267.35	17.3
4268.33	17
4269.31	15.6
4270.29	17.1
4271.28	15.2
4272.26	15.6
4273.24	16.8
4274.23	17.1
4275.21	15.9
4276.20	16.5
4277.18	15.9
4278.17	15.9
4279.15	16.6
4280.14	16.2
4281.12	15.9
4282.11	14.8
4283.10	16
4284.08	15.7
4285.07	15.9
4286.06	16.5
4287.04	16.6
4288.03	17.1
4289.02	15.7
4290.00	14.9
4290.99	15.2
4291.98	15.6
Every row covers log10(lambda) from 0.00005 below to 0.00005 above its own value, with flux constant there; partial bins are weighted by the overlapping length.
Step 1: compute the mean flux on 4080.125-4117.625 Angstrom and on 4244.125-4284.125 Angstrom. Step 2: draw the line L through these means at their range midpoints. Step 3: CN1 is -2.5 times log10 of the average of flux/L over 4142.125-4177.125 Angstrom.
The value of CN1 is -0.07 mag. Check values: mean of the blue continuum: 14.8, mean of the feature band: 16.5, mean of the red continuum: 16.3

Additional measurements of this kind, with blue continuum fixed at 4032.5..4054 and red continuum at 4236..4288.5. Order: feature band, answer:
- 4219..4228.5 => 0.06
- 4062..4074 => 0.06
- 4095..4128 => 0.17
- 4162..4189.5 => 0.01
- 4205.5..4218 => 0.02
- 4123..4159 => 0.01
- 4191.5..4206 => -0.01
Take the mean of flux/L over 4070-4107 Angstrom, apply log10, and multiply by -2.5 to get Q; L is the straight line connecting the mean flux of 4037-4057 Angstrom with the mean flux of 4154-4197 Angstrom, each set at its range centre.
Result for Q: 0.16 mag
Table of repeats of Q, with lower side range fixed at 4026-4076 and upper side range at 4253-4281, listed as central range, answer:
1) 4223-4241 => 0.05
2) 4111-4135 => 0.04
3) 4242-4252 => 0.02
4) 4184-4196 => -0.01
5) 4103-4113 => 0.19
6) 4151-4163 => 0.02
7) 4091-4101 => 0.20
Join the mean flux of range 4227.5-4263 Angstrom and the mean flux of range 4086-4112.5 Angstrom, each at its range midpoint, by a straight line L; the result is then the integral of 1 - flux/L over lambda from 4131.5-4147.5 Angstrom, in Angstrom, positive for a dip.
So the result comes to -2.0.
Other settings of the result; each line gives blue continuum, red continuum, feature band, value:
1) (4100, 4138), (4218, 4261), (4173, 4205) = -1.8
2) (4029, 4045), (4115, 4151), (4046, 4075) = -0.1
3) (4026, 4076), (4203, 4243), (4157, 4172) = -0.1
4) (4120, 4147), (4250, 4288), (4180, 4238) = 0.0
